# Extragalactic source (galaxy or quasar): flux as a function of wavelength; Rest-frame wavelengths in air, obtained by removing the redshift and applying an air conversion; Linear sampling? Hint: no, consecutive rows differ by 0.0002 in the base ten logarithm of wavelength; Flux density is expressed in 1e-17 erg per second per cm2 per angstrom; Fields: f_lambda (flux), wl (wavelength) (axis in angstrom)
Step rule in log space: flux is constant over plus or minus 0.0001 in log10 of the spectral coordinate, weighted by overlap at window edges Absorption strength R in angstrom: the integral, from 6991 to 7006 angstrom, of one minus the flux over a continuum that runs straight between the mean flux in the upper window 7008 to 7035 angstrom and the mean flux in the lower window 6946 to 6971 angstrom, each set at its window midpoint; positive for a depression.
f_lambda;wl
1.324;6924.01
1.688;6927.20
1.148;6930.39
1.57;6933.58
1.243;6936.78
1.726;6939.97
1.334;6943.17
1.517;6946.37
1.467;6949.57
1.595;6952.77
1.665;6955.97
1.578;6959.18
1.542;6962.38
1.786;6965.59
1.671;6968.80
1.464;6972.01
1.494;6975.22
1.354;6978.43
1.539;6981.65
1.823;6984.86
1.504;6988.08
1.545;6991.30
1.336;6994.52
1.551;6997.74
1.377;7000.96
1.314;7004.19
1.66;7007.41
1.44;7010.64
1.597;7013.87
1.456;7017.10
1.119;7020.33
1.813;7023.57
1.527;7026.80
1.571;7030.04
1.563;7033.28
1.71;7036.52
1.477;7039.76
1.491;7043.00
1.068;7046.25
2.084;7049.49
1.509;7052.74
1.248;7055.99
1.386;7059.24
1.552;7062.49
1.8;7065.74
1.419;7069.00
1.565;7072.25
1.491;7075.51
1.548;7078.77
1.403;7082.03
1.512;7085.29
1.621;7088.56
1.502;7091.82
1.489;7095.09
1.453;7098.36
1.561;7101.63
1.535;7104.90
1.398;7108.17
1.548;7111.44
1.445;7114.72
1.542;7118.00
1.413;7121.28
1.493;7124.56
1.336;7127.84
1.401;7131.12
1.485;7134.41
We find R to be 1.3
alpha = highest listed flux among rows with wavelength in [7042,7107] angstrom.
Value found 2.084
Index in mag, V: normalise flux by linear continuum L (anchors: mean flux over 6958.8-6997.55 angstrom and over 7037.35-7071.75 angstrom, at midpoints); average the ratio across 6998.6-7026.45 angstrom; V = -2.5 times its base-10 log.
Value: 0.04 mag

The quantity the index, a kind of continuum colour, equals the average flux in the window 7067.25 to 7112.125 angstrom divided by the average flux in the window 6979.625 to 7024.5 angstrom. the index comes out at 1.00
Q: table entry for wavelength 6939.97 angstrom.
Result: 1.726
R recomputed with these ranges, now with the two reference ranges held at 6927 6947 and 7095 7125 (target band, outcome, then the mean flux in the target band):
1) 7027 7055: -1.55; 1.55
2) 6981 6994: -1.16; 1.59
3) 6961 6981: -1.38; 1.55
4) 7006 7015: -0.62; 1.56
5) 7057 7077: -0.69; 1.53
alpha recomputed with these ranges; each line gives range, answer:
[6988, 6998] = 1.551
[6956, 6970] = 1.786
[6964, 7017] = 1.823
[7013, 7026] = 1.813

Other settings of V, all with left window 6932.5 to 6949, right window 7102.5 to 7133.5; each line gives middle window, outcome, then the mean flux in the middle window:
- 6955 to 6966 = -0.107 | 1.63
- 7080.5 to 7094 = -0.034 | 1.51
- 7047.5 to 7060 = -0.064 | 1.55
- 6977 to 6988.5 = -0.066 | 1.56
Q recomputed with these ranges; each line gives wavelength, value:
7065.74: 1.8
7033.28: 1.563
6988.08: 1.504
